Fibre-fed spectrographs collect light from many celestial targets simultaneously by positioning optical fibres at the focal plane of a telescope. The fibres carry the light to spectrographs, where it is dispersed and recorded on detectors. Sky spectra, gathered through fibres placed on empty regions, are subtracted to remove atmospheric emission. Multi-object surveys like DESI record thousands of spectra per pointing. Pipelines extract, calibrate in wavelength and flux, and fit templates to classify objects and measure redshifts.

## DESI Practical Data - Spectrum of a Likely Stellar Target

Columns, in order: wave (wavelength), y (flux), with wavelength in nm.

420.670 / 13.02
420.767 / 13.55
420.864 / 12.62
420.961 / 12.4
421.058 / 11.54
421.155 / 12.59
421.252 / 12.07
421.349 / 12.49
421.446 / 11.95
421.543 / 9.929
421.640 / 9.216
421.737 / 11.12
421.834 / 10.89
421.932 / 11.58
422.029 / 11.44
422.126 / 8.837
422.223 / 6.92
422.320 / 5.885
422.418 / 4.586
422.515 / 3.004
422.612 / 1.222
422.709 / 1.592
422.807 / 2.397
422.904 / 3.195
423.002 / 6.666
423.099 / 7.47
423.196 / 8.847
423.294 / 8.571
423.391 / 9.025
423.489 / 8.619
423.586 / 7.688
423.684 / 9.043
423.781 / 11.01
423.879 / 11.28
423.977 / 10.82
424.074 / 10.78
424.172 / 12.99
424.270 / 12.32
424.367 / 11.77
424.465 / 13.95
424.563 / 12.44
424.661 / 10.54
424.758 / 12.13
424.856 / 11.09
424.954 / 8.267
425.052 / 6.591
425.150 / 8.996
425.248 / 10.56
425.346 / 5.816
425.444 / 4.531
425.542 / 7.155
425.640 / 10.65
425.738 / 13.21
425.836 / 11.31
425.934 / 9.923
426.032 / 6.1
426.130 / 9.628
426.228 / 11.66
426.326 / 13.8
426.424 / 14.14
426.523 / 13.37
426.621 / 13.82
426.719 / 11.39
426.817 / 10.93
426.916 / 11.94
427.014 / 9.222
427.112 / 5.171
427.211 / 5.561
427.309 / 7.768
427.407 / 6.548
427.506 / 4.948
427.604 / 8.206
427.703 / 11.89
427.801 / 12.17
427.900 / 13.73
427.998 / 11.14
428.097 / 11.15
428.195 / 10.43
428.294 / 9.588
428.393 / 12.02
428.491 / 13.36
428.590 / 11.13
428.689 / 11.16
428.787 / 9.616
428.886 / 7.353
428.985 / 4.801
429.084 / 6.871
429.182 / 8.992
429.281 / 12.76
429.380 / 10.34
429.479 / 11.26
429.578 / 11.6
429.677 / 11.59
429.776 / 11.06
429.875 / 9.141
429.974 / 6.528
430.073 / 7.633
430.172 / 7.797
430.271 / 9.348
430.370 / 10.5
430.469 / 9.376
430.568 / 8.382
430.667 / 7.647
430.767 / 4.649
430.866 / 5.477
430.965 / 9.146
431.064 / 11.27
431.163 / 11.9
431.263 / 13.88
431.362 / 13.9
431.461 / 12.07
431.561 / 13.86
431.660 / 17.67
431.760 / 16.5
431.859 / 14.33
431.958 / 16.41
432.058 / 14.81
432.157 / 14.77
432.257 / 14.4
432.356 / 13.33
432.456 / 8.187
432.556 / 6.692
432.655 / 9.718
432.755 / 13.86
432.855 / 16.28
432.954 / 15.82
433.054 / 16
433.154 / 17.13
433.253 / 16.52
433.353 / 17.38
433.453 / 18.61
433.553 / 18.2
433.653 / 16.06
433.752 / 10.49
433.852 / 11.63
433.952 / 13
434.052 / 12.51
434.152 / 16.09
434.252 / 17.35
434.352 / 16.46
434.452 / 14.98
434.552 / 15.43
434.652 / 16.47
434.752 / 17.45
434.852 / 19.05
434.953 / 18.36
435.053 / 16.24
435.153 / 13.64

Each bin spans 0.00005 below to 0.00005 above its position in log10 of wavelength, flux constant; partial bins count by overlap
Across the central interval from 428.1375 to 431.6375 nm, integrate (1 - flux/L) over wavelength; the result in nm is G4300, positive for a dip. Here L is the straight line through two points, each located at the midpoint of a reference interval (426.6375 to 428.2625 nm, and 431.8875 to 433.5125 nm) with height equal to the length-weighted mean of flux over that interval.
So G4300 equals 0.54 nm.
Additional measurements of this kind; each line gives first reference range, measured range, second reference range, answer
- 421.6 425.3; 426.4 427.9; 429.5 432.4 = 0.02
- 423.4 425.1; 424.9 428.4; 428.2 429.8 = 0.21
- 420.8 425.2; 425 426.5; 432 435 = 0.16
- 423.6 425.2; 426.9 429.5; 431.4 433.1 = 0.58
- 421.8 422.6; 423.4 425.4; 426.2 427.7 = -0.39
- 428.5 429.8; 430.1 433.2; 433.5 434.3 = 0.09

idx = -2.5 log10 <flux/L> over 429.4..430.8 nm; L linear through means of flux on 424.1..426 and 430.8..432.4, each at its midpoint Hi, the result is 0.35 mag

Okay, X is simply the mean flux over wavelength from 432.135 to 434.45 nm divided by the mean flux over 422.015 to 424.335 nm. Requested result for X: 1.88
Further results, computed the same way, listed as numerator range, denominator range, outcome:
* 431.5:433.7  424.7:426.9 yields 1.44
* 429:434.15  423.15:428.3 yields 1.20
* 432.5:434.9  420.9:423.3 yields 1.83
